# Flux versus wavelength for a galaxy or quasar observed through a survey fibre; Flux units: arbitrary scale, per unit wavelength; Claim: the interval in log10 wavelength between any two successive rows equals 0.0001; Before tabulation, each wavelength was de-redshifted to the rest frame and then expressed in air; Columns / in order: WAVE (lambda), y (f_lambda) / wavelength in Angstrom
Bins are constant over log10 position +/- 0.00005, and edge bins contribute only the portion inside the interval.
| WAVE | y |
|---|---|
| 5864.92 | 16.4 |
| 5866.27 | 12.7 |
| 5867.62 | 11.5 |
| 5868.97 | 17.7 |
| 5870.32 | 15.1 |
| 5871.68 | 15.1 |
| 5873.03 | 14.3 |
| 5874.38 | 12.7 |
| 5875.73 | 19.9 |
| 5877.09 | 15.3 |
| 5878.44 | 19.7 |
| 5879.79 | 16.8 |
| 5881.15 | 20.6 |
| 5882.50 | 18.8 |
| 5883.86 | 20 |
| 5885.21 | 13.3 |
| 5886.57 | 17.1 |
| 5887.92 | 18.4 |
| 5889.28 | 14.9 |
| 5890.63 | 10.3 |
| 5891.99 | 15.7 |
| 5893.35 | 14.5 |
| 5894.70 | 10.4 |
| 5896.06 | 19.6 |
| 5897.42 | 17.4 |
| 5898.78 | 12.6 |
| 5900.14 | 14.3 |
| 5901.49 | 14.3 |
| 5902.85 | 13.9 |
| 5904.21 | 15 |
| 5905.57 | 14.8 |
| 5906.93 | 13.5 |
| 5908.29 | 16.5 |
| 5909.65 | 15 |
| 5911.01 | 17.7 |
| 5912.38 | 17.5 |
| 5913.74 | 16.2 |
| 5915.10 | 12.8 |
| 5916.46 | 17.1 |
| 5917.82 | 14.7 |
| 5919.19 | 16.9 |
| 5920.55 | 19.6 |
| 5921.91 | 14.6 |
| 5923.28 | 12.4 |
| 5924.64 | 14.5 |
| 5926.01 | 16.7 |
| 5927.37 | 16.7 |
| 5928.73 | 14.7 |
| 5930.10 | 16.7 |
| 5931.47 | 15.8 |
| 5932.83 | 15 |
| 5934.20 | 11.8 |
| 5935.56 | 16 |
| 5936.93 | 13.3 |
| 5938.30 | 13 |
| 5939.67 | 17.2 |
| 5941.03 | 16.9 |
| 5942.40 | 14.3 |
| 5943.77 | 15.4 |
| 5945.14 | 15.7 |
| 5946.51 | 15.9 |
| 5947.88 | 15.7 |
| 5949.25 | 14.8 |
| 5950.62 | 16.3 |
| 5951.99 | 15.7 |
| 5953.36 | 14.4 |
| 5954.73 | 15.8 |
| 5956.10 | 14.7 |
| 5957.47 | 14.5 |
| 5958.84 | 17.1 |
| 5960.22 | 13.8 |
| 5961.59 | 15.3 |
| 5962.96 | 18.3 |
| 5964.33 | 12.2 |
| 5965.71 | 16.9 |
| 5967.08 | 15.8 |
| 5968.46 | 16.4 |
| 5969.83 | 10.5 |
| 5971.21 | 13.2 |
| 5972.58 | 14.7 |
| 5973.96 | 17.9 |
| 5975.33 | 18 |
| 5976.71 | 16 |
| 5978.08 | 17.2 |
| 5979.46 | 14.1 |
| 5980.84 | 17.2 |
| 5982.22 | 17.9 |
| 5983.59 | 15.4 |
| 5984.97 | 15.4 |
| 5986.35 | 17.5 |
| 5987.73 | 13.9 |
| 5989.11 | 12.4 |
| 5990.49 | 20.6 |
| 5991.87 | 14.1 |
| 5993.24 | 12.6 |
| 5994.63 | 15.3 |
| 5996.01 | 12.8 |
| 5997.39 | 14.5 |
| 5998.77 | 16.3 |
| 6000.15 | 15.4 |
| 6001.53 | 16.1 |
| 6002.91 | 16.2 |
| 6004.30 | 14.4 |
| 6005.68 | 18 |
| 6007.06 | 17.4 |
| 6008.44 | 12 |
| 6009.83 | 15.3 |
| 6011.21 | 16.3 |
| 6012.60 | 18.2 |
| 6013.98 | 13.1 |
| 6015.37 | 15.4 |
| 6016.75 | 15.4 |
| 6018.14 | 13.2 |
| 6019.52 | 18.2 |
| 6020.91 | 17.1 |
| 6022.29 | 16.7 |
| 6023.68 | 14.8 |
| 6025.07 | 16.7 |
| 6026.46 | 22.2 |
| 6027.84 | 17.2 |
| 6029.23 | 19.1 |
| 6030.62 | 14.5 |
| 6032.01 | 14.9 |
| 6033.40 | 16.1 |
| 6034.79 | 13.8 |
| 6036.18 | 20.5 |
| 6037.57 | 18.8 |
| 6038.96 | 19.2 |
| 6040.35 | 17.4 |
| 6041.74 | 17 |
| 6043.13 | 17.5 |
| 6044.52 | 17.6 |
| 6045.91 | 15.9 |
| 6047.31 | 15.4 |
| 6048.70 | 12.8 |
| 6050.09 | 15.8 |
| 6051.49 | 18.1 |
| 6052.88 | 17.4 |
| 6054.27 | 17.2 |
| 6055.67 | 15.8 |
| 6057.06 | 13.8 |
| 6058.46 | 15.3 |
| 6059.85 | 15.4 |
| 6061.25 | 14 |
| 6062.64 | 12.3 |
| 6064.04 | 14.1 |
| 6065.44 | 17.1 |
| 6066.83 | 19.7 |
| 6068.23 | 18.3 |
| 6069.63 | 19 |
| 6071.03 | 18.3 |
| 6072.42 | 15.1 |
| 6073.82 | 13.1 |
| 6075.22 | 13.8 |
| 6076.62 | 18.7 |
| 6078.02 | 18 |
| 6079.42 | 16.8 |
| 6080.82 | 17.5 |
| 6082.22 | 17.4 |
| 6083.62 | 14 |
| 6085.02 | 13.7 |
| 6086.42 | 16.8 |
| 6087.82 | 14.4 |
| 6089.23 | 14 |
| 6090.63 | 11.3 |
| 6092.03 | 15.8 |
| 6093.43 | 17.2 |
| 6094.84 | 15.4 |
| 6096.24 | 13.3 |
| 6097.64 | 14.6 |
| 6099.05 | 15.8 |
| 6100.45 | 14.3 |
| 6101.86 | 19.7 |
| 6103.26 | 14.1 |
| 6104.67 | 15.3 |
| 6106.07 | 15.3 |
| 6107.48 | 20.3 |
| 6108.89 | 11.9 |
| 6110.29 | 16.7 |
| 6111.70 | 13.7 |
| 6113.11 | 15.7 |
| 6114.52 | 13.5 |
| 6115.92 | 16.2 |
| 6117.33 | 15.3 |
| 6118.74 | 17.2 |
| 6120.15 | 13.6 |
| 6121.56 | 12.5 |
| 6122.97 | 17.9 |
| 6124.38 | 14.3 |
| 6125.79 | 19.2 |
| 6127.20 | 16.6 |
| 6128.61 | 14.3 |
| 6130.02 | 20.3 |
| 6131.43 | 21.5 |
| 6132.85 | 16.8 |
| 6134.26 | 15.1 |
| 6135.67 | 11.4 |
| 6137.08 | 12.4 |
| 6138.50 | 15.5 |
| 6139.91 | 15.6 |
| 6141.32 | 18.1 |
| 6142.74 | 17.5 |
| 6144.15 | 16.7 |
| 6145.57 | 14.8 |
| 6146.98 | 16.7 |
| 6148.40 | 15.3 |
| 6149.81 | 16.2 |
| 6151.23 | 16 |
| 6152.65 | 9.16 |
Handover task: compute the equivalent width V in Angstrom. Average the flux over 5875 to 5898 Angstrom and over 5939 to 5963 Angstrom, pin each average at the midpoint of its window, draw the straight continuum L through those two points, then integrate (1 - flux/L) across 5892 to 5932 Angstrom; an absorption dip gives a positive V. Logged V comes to 2.0 Angstrom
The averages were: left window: 16.6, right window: 15.6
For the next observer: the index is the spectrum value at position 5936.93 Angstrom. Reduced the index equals 13.3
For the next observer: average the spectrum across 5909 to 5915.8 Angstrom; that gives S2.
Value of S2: 15.8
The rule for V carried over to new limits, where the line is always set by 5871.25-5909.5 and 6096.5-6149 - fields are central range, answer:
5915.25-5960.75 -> 1.05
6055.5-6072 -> -0.32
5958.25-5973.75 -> 0.72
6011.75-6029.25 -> -0.95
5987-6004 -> 0.80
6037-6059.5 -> -1.08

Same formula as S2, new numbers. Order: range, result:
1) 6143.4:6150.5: 16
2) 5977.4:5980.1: 15.7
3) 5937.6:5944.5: 15.4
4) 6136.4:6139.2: 13.9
